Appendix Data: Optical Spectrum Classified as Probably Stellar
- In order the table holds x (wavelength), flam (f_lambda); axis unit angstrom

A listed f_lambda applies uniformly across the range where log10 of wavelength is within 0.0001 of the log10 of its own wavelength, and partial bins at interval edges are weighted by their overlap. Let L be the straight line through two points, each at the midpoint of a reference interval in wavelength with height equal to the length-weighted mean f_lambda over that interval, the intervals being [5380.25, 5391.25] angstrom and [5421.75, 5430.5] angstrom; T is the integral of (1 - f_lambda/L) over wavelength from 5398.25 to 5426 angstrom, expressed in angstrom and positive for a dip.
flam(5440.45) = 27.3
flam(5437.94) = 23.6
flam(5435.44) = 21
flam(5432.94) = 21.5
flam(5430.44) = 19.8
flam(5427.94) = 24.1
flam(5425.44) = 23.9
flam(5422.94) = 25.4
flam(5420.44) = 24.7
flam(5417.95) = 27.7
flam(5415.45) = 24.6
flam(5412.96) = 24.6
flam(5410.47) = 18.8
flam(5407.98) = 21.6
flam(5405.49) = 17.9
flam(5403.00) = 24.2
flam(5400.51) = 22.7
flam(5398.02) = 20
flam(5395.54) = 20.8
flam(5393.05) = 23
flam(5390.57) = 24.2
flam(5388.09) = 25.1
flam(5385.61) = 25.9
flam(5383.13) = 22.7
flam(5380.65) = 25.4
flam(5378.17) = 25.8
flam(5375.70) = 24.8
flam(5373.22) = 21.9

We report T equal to 1.0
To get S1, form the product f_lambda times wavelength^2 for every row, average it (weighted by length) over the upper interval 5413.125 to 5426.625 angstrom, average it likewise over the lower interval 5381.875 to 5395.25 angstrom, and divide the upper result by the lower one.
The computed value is 1.07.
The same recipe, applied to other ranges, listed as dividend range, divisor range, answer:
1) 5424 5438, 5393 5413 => 1.06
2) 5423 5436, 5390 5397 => 1.01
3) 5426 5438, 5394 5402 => 1.04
